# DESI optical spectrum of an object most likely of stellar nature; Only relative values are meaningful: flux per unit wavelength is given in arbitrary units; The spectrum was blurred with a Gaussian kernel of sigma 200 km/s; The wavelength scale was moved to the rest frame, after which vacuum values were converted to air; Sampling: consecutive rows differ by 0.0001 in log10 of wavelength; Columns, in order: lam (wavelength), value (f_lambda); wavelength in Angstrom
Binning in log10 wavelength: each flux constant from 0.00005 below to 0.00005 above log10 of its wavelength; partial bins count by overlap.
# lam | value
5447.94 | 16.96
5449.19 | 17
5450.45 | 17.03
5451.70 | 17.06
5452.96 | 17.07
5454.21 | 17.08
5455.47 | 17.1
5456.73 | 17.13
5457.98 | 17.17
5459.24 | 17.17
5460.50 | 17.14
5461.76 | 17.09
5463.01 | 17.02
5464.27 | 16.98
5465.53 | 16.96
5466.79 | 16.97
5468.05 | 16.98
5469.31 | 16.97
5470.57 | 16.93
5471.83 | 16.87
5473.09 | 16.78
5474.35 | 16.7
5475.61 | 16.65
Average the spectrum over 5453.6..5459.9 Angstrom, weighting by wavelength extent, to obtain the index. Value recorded 17.1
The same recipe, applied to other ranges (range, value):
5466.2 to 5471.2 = 17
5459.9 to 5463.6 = 17.1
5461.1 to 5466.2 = 17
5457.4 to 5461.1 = 17.1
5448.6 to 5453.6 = 17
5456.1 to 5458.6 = 17.2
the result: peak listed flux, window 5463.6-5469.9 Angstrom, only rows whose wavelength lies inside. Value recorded 16.98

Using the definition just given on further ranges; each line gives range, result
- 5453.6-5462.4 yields 17.17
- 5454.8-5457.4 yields 17.13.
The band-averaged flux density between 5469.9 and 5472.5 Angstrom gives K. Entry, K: 16.9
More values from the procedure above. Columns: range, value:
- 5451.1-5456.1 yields 17.1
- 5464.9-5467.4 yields 17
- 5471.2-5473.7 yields 16.8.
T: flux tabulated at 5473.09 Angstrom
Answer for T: 16.78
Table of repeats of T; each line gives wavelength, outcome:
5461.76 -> 17.09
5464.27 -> 16.98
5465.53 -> 16.96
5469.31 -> 16.97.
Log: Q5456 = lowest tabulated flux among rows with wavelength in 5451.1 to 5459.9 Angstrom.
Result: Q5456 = 17.06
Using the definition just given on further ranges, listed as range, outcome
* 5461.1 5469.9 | 16.96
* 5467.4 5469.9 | 16.97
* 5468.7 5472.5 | 16.87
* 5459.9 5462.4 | 17.09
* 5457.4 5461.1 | 17.14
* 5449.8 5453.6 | 17.03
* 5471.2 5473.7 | 16.78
